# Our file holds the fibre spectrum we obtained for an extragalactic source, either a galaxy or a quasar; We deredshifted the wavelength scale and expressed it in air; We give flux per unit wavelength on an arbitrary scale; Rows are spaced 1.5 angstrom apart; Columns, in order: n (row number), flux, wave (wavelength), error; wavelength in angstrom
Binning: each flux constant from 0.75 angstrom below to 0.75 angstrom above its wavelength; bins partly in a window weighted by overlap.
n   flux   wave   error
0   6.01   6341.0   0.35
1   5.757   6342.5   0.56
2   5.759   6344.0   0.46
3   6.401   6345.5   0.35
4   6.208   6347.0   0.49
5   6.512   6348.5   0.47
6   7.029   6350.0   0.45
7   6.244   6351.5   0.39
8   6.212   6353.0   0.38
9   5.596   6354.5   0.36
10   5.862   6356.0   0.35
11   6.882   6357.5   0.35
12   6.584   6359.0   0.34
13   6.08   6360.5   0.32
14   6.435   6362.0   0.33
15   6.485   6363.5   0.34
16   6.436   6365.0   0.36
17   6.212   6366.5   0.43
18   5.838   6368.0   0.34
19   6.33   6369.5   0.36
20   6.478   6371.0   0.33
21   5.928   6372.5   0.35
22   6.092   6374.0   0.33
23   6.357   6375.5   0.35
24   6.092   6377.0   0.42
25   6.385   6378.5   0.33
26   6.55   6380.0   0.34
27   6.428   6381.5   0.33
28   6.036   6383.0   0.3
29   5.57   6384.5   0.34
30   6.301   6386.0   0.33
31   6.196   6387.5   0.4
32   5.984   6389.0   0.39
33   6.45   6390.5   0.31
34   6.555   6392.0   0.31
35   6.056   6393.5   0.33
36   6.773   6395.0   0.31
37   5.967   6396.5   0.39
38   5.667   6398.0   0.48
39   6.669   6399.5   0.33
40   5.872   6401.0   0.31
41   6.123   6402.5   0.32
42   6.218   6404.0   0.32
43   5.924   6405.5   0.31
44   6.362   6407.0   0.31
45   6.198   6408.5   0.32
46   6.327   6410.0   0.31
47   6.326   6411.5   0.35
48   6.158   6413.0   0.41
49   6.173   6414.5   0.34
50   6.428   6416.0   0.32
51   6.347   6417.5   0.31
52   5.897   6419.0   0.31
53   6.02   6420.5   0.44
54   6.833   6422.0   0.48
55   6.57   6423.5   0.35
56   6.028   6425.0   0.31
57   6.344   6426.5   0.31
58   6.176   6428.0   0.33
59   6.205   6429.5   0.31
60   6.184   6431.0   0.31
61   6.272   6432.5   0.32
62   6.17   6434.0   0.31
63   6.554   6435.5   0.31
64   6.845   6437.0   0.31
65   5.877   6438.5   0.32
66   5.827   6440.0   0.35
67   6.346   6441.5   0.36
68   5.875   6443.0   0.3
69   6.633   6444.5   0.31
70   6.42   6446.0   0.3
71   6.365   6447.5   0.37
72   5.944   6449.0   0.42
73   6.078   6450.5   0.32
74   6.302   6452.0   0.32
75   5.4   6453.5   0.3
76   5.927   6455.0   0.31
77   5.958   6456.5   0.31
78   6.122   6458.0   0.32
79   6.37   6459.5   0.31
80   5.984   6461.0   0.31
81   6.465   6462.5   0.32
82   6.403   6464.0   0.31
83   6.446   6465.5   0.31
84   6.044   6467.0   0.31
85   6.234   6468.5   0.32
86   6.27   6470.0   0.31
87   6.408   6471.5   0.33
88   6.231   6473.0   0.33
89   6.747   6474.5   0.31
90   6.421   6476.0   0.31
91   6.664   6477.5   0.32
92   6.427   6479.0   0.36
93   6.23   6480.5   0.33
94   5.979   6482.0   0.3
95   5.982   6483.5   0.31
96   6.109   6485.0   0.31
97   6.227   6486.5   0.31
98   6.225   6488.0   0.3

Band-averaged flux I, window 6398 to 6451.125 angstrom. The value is 6.24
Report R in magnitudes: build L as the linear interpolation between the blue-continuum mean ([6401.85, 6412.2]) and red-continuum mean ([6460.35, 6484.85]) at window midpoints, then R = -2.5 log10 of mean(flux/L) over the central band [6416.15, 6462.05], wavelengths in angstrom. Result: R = 0.01 mag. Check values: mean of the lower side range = 6.21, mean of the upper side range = 6.3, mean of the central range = 6.2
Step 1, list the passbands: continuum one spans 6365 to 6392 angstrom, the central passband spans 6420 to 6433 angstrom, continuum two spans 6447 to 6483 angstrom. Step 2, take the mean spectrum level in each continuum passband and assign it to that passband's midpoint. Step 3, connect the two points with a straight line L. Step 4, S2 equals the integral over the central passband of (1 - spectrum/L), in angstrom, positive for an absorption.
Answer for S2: -0.2 angstrom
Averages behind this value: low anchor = 6.21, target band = 6.3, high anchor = 6.22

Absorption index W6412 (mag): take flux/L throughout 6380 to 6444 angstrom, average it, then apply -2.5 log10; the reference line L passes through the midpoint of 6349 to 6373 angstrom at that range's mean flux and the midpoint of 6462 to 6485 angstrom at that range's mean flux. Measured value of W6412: 0.01 mag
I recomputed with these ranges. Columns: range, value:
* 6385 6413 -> 6.21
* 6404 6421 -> 6.2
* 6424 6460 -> 6.18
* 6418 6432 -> 6.25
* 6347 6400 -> 6.26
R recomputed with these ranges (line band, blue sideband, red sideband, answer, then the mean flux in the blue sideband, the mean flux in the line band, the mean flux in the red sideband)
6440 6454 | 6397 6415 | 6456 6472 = 0.01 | 6.17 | 6.15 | 6.25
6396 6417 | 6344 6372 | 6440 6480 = 0.02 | 6.3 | 6.18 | 6.24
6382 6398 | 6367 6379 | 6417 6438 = 0.01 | 6.18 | 6.17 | 6.31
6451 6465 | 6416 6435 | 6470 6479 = 0.05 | 6.26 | 6.11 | 6.47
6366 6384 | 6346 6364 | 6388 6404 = 0.01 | 6.34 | 6.22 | 6.21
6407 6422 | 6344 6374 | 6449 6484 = 0.00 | 6.28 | 6.25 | 6.22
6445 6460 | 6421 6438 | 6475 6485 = 0.04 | 6.37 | 6.09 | 6.28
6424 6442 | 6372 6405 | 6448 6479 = 0.00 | 6.19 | 6.24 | 6.23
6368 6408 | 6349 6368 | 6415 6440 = 0.02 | 6.32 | 6.2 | 6.28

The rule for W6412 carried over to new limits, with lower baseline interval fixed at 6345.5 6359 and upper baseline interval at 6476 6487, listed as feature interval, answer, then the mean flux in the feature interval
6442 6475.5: 0.01 mag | 6.21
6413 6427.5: 0.00 mag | 6.28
